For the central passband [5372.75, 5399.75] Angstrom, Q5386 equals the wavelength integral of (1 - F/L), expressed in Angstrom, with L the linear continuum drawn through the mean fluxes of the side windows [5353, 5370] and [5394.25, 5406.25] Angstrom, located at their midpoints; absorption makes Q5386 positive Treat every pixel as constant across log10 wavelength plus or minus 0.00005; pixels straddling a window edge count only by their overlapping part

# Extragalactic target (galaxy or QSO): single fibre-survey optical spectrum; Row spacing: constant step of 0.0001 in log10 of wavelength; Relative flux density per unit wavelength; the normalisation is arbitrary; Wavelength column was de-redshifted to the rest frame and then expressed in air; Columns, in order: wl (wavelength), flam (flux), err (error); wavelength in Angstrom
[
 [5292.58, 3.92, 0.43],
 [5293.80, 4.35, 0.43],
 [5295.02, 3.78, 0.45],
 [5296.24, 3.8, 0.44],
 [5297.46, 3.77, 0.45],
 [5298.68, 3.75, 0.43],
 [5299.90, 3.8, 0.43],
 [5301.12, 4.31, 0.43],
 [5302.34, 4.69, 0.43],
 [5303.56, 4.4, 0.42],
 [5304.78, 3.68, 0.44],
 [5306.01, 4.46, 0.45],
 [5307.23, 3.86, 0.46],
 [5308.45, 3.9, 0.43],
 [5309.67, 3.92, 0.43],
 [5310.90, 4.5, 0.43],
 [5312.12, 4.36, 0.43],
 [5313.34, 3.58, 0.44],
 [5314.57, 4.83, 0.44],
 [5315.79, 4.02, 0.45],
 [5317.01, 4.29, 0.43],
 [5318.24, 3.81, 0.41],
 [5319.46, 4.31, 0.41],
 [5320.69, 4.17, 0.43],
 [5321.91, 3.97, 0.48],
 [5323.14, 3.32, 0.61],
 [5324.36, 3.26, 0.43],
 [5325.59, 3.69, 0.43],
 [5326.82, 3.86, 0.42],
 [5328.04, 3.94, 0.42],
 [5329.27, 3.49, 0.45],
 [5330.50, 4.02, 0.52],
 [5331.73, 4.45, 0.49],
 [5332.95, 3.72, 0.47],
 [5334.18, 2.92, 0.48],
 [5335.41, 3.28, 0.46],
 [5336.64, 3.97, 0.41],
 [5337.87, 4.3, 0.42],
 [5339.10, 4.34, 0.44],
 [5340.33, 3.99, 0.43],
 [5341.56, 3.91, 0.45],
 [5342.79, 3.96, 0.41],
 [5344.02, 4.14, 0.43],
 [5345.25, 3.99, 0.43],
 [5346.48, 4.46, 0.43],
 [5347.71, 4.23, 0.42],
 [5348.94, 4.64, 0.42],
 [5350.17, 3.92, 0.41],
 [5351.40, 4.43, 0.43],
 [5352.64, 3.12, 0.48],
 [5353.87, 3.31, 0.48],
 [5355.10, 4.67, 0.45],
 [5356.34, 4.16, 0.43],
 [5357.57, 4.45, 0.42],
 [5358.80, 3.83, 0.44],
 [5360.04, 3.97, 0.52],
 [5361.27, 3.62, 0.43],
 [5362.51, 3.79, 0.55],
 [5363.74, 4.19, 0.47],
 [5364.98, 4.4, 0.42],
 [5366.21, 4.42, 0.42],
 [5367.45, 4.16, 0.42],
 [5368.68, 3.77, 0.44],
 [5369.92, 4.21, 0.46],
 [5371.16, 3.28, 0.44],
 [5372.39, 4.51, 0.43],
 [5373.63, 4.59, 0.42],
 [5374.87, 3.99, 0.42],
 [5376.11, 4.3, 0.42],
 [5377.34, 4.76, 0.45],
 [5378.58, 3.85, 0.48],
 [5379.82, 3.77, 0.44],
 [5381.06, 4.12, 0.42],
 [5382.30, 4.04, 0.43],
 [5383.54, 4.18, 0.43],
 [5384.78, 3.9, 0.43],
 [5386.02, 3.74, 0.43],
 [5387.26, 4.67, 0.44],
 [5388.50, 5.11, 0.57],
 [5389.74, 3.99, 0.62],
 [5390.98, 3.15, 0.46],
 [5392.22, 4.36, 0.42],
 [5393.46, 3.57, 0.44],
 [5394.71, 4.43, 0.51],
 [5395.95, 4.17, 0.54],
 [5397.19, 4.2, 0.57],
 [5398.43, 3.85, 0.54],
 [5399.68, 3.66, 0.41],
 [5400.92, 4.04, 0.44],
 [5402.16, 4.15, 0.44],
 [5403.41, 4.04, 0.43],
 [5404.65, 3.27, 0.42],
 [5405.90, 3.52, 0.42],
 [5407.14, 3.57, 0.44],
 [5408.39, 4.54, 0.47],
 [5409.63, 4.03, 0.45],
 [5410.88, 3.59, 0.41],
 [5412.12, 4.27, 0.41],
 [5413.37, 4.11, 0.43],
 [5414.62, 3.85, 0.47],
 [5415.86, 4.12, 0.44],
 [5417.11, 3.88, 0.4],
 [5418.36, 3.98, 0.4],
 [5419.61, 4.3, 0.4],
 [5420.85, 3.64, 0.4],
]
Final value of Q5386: -0.98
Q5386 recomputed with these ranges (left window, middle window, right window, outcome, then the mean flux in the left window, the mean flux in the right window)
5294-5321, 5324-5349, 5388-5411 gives 0.8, 4.09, 3.96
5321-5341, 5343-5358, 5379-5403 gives -0.9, 3.79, 4.06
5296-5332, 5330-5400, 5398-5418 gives -1.8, 4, 3.91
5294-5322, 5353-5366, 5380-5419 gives 0.0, 4.09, 4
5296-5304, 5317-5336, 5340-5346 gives 1.3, 4.08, 4.01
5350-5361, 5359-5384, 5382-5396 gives -0.3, 3.98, 4.11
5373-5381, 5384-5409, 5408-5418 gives 0.7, 4.2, 4.04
